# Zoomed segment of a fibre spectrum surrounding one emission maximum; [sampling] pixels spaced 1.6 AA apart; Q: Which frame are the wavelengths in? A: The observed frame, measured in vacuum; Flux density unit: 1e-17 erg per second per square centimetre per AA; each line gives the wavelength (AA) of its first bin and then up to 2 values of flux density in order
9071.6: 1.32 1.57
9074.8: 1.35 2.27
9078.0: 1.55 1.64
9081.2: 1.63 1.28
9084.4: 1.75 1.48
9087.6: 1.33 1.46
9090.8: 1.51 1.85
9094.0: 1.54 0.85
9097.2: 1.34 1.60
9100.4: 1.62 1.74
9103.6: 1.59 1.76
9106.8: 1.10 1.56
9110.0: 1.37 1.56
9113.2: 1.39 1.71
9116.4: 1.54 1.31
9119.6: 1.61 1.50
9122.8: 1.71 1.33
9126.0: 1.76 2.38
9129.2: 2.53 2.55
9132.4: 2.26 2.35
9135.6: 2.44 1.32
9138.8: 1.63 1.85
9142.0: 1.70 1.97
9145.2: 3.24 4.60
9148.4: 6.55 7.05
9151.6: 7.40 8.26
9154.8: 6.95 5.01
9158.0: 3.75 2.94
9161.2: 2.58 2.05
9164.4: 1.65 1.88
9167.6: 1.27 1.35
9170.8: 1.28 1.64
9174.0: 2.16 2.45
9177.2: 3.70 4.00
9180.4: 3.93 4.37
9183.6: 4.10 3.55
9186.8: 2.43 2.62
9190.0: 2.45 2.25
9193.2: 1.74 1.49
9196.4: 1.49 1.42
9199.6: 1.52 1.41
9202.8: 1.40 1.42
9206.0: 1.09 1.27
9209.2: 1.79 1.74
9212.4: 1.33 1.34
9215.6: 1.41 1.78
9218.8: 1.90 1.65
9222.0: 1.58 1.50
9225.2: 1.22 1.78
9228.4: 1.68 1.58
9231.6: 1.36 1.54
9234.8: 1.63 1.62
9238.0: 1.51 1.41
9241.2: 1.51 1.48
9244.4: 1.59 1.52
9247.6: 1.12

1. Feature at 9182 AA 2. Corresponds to [N II] 6583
